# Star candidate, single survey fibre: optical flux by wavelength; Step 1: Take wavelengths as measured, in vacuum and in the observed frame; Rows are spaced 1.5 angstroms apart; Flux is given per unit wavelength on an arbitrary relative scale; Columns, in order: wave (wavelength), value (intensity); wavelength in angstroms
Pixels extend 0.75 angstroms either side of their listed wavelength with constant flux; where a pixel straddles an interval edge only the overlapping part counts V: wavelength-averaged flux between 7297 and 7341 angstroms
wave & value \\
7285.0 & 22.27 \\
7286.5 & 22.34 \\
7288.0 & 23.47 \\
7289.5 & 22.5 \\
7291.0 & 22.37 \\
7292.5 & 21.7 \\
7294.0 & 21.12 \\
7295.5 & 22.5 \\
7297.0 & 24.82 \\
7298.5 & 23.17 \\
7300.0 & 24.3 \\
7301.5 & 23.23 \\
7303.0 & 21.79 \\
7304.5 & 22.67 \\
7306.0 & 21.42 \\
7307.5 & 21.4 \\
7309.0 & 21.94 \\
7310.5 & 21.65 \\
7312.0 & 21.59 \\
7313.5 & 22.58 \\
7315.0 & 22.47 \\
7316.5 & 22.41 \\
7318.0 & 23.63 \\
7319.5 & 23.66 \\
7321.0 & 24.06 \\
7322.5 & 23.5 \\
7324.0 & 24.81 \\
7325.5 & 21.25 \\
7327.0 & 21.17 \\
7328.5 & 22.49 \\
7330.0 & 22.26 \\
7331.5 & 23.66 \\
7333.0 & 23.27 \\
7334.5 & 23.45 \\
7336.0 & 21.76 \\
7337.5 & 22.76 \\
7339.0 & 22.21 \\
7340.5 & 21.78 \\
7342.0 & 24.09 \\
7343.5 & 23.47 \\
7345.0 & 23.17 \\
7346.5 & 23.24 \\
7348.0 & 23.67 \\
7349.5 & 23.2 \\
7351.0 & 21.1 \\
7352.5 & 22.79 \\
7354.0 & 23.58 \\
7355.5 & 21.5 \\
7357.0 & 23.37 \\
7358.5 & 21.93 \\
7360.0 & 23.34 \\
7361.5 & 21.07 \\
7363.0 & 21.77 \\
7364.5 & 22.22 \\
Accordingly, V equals 22.7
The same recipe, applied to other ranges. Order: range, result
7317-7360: 22.9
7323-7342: 22.6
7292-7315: 22.4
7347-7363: 22.5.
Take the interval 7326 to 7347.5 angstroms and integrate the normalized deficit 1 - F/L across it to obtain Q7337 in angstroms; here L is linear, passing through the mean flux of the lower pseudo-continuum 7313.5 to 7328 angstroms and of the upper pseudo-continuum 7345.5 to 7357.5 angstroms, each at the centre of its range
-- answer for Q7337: 0.11 angstroms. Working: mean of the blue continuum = 23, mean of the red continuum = 22.8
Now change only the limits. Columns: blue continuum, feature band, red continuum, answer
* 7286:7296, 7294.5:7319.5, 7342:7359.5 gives -0.20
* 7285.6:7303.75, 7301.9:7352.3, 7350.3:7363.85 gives -0.33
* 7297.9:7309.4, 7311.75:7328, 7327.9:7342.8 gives -0.16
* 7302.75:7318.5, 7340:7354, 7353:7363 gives -0.41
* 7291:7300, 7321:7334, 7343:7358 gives -0.03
